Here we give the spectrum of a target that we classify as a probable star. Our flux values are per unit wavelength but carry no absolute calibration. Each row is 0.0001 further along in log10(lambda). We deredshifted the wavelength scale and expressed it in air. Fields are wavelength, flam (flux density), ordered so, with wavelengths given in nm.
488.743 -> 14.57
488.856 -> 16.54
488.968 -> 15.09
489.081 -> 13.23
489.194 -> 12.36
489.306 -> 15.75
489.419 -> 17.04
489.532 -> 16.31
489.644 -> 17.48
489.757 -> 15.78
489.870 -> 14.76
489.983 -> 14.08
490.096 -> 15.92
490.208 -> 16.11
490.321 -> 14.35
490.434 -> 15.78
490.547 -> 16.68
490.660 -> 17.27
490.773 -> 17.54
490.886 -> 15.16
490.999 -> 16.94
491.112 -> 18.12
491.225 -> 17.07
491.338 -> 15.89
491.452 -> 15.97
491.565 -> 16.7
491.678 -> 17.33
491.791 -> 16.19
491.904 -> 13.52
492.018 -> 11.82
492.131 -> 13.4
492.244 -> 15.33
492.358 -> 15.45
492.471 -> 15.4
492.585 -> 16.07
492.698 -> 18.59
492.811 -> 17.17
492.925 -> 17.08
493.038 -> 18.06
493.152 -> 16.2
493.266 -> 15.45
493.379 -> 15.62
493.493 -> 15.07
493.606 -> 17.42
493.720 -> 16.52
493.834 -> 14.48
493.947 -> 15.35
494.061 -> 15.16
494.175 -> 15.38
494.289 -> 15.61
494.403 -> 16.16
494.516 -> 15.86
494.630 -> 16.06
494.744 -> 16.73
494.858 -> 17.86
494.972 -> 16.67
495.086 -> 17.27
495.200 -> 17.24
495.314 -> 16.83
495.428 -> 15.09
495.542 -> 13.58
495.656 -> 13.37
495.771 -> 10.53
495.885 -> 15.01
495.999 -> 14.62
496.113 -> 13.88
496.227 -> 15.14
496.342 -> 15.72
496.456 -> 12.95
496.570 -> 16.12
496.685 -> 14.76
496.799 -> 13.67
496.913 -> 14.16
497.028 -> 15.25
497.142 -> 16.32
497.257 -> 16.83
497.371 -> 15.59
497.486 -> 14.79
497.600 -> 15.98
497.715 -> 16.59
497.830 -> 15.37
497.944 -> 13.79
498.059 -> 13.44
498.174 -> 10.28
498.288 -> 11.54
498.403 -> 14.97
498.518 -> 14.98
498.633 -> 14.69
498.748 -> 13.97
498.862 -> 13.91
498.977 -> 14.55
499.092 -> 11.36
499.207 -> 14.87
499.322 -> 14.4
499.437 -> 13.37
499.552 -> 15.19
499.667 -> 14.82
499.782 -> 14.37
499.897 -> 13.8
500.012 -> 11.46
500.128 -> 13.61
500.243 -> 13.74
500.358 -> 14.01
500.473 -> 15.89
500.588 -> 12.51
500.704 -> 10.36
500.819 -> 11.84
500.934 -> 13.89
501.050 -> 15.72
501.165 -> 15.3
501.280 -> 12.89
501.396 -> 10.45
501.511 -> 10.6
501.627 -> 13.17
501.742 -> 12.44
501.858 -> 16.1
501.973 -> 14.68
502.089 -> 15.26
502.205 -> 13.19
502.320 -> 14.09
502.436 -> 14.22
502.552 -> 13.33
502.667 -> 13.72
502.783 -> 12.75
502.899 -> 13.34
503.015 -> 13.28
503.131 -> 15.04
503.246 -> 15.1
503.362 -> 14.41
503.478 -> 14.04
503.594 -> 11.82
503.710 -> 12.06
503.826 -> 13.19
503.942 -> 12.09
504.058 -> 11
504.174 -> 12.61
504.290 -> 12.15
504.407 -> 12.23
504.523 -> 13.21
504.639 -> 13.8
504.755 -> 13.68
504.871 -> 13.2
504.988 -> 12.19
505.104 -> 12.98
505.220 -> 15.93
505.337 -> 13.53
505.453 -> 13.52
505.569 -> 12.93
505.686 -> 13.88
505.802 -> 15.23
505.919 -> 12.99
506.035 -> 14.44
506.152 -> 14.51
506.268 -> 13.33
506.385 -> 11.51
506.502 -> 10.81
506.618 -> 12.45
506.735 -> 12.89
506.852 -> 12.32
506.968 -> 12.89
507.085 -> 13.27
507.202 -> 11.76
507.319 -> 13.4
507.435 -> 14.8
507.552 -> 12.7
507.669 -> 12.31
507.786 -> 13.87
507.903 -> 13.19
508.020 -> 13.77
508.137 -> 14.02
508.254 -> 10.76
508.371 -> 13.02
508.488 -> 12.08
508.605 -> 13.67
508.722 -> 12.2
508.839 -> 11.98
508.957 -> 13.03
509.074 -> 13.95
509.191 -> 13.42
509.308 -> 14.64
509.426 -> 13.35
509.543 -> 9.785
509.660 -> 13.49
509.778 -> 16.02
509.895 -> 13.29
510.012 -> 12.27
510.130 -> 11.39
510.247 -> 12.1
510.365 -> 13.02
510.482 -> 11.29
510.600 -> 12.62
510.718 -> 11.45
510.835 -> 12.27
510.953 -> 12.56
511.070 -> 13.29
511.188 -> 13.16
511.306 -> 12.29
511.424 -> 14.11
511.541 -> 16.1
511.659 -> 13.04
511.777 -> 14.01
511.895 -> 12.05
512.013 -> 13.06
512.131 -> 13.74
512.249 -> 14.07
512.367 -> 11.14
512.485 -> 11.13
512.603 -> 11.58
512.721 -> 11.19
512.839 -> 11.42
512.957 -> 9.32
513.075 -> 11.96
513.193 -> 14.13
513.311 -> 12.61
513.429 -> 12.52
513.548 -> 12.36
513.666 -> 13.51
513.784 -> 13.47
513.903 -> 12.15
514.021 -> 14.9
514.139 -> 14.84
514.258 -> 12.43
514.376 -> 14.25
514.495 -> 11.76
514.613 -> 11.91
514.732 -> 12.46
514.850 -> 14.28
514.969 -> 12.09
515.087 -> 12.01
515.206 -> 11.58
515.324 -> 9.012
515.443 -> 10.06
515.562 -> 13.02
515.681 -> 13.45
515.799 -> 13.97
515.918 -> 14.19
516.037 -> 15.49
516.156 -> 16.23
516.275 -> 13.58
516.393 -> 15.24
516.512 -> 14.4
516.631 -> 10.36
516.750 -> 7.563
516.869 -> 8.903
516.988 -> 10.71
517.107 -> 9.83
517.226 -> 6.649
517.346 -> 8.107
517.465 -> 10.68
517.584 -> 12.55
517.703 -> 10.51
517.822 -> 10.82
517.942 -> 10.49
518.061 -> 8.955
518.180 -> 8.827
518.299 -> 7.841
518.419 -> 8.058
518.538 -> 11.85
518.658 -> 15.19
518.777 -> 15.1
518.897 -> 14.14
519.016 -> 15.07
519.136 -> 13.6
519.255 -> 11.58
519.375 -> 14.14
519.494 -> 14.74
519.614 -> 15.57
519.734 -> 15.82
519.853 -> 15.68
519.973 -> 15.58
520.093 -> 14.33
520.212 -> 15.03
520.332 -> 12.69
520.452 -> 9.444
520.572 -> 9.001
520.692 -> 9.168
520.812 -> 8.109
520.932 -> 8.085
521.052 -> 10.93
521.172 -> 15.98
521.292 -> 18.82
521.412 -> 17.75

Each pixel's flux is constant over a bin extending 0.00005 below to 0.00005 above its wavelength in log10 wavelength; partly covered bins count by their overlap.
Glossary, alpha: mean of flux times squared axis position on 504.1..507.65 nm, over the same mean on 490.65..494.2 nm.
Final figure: 0.87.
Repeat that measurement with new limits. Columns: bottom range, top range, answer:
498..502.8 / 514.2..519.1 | 0.93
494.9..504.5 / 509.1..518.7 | 0.92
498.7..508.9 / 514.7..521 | 0.95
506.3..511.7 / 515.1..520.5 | 0.99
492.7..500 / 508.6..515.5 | 0.89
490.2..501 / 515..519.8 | 0.87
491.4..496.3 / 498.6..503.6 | 0.90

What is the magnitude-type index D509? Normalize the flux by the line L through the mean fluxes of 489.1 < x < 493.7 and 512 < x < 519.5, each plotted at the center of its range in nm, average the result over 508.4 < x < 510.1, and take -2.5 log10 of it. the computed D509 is 0.01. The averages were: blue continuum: 15.9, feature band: 13.1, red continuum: 12.1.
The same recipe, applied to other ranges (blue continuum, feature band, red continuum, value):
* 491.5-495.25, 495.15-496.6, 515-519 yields 0.069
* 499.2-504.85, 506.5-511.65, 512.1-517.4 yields -0.014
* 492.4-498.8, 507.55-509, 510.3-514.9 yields 0.049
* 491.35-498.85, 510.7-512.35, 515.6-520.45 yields 0.000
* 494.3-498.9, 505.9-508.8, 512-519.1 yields 0.032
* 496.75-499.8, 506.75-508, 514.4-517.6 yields 0.003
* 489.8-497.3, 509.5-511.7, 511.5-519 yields 0.002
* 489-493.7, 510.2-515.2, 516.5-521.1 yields -0.018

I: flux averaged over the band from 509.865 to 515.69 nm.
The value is 12.5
